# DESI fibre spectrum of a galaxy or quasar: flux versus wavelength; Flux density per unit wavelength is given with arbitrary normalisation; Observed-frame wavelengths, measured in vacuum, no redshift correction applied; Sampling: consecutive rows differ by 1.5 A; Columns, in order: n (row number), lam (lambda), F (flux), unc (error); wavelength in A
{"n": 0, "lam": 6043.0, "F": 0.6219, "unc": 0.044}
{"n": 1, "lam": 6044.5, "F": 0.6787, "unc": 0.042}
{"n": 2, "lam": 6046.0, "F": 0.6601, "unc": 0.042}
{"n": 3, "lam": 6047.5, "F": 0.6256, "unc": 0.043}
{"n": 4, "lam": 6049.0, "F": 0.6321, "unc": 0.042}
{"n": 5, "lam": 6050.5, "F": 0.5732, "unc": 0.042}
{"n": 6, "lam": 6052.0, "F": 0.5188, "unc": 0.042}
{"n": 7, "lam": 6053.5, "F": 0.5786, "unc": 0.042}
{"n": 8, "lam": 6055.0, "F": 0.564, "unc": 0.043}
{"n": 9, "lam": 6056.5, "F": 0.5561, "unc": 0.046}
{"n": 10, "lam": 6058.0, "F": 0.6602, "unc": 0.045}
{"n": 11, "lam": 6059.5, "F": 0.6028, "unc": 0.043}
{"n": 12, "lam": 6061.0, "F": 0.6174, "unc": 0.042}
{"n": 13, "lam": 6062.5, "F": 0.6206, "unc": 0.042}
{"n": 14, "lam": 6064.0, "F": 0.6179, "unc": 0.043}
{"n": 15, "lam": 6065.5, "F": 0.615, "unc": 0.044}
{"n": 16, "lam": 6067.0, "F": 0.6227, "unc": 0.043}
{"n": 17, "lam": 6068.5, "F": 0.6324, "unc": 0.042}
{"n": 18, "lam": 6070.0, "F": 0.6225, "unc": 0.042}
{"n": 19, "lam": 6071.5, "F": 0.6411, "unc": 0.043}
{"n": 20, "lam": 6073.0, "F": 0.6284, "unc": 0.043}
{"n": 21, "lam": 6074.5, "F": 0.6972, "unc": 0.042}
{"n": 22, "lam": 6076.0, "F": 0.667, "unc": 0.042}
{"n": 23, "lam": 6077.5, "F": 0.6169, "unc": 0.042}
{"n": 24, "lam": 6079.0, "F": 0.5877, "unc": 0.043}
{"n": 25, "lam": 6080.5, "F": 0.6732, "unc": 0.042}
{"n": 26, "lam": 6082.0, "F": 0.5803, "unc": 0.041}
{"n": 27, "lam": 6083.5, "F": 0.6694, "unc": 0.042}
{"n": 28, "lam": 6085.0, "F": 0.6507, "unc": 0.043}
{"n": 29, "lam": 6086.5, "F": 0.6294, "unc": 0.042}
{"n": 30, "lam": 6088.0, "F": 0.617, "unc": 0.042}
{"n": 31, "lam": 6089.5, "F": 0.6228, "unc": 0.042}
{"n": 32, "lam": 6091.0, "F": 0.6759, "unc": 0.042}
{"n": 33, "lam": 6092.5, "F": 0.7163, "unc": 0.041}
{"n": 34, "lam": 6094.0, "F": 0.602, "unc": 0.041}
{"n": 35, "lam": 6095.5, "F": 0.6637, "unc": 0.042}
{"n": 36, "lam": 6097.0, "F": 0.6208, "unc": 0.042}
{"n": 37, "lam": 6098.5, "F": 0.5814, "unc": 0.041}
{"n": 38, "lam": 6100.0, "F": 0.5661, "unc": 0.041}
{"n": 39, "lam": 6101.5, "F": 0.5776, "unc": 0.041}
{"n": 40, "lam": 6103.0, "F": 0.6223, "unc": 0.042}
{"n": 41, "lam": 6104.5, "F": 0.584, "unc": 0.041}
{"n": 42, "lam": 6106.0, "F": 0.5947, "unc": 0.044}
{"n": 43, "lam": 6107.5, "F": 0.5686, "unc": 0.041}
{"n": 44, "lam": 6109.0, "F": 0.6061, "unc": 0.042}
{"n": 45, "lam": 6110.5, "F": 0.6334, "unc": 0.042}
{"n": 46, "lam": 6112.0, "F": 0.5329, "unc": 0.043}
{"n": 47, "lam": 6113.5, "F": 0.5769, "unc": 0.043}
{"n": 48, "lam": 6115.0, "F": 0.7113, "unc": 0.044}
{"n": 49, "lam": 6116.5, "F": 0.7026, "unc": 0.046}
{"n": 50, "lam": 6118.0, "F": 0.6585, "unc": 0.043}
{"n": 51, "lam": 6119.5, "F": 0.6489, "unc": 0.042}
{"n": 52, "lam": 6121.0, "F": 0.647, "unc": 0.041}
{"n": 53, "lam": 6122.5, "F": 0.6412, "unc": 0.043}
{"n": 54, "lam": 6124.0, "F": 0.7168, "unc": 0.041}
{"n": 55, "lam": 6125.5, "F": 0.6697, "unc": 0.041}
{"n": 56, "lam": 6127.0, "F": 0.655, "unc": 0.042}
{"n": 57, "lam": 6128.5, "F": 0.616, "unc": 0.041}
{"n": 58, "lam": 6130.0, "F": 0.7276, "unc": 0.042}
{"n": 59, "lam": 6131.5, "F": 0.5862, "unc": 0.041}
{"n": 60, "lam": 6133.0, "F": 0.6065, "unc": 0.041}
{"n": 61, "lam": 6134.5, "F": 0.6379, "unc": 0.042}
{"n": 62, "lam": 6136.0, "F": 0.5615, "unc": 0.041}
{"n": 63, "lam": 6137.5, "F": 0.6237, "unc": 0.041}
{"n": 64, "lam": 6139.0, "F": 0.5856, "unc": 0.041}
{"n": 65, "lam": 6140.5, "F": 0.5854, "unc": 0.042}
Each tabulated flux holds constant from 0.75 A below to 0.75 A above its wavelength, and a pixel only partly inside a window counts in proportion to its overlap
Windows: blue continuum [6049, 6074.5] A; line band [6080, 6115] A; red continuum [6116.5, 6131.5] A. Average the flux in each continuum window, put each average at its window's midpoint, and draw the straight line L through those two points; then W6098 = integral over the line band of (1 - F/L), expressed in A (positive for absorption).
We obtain 1.2 A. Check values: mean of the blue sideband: 0.608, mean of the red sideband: 0.663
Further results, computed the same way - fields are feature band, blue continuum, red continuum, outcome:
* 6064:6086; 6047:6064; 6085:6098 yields -0.50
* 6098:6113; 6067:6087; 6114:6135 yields 1.46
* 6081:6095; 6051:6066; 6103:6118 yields -0.81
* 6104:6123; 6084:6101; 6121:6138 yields 0.38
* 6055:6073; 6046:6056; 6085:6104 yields -0.55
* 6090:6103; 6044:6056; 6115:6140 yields 0.04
